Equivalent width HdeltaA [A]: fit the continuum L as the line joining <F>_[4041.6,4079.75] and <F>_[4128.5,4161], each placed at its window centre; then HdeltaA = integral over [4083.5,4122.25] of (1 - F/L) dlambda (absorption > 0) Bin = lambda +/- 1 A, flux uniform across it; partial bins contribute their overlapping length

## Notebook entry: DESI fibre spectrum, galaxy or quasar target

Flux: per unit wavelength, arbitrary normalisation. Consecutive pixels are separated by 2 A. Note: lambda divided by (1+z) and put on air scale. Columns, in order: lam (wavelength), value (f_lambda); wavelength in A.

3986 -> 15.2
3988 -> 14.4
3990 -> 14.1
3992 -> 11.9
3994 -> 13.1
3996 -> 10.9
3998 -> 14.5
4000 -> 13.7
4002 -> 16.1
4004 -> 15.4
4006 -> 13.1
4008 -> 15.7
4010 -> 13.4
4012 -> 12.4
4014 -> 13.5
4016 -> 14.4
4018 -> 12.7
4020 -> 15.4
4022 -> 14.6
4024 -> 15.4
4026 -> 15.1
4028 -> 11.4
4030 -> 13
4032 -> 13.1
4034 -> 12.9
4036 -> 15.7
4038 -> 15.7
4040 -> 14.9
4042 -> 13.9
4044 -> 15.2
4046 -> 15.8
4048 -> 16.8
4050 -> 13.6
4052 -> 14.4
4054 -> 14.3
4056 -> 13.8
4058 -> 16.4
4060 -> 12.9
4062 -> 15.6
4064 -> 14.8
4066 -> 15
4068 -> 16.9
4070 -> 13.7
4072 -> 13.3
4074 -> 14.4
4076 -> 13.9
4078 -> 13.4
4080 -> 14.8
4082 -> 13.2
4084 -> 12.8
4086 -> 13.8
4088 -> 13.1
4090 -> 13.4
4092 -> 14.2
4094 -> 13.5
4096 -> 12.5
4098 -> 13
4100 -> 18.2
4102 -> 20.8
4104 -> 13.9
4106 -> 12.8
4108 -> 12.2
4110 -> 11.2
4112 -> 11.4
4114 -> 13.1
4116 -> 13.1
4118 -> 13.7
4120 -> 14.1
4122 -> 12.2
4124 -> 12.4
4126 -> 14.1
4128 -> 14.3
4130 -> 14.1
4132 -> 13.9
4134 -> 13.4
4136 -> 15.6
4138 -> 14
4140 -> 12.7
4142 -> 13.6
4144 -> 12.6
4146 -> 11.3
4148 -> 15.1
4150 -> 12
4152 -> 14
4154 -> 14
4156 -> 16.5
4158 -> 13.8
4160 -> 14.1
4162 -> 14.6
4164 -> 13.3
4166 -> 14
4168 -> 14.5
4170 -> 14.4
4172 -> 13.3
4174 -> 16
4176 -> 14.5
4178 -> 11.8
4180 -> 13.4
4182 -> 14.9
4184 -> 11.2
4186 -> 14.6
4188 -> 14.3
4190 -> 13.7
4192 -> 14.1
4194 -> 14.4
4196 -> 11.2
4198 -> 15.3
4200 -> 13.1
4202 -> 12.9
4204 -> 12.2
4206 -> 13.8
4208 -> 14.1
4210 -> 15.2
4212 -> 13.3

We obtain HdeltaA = 1.5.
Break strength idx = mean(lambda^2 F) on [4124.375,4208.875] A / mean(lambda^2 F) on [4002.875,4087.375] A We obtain 1.0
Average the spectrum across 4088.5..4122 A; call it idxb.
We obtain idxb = 13.8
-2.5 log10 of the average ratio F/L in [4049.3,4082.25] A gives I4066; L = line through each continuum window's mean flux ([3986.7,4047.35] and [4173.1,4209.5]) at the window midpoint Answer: -0.04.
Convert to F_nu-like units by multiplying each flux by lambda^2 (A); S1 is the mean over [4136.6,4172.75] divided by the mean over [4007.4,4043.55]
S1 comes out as 1.0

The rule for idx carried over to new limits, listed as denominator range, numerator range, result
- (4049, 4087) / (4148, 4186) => 1.03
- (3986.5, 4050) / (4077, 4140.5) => 1.01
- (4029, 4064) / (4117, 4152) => 0.96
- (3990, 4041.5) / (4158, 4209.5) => 1.07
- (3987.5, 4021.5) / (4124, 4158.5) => 1.07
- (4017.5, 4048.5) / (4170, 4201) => 1.02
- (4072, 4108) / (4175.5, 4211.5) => 1.01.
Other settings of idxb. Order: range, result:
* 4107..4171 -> 13.5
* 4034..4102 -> 14.5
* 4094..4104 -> 15.6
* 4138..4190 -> 13.8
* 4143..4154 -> 13.1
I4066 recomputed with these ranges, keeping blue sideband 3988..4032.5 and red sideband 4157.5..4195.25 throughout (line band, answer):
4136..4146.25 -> 0.05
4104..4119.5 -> 0.10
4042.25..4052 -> -0.10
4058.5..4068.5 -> -0.09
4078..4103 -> -0.04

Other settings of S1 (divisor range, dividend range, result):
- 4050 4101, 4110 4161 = 0.98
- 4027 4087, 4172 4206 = 1.01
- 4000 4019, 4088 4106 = 1.09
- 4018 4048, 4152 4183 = 1.05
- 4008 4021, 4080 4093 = 1.02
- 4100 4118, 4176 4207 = 1.01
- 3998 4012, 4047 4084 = 1.03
